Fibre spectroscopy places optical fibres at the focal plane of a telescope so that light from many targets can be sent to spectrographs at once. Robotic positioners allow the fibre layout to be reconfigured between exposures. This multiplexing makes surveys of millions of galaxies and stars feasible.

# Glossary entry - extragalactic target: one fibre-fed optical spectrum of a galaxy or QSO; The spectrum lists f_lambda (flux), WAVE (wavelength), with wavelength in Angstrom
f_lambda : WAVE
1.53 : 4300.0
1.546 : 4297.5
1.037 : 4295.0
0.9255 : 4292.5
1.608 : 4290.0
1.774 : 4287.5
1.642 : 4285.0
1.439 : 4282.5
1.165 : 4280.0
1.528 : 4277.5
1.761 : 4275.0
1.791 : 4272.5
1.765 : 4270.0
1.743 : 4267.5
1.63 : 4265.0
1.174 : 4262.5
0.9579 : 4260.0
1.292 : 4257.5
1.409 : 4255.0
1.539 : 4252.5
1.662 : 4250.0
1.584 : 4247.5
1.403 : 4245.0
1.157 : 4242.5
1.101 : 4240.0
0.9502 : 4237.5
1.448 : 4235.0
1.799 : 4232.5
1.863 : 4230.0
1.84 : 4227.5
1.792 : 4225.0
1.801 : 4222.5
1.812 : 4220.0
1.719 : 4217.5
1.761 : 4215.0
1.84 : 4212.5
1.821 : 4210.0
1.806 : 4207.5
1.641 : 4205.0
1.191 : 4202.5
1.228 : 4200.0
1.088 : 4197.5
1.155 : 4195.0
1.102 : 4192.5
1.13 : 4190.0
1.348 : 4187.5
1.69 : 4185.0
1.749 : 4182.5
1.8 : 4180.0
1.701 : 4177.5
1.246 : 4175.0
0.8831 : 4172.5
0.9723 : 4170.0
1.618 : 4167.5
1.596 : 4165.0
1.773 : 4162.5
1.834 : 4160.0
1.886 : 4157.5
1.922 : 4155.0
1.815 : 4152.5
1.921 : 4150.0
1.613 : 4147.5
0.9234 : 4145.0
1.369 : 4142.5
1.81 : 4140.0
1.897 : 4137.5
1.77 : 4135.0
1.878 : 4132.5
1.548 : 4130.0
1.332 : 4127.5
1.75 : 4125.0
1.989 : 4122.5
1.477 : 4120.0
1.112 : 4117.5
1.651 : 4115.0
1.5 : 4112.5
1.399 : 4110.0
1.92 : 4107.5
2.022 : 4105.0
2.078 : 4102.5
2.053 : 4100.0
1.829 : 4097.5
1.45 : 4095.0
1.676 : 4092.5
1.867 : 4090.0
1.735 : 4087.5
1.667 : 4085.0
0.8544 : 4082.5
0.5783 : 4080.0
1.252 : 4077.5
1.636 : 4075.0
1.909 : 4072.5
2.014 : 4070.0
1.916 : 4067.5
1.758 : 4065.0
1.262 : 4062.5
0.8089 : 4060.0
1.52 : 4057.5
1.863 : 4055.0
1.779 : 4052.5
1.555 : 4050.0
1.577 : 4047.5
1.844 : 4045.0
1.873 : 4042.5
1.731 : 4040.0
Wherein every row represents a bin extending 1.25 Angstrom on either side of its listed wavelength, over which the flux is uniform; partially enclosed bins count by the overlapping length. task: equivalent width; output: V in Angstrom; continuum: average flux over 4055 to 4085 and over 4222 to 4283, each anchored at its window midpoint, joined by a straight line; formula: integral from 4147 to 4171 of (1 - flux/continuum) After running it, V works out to -3.9 Angstrom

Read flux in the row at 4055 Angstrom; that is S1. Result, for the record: 1.863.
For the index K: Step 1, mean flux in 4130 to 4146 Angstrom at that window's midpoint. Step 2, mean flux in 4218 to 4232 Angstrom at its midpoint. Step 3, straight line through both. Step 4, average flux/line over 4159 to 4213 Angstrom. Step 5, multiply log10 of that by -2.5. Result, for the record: 0.18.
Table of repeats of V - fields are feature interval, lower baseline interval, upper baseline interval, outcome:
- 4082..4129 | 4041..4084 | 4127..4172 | -2.5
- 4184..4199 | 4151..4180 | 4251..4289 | 3.1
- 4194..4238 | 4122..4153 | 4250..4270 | -2.6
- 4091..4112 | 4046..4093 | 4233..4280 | -3.8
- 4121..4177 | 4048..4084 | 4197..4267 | -4.0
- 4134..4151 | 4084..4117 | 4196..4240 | 0.8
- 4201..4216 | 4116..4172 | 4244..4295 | -1.2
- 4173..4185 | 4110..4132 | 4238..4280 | -0.6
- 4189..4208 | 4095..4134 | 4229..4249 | 2.9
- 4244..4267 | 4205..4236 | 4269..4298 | 2.9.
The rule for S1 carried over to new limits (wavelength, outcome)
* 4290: 1.608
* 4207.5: 1.806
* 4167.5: 1.618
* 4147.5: 1.613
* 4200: 1.228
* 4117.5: 1.112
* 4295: 1.037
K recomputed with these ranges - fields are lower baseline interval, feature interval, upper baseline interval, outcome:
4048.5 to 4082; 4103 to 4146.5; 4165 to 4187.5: -0.09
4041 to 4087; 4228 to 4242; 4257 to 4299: 0.03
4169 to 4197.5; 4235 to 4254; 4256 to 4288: 0.08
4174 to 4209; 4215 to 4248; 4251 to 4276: -0.07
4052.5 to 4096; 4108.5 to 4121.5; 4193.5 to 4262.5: 0.05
